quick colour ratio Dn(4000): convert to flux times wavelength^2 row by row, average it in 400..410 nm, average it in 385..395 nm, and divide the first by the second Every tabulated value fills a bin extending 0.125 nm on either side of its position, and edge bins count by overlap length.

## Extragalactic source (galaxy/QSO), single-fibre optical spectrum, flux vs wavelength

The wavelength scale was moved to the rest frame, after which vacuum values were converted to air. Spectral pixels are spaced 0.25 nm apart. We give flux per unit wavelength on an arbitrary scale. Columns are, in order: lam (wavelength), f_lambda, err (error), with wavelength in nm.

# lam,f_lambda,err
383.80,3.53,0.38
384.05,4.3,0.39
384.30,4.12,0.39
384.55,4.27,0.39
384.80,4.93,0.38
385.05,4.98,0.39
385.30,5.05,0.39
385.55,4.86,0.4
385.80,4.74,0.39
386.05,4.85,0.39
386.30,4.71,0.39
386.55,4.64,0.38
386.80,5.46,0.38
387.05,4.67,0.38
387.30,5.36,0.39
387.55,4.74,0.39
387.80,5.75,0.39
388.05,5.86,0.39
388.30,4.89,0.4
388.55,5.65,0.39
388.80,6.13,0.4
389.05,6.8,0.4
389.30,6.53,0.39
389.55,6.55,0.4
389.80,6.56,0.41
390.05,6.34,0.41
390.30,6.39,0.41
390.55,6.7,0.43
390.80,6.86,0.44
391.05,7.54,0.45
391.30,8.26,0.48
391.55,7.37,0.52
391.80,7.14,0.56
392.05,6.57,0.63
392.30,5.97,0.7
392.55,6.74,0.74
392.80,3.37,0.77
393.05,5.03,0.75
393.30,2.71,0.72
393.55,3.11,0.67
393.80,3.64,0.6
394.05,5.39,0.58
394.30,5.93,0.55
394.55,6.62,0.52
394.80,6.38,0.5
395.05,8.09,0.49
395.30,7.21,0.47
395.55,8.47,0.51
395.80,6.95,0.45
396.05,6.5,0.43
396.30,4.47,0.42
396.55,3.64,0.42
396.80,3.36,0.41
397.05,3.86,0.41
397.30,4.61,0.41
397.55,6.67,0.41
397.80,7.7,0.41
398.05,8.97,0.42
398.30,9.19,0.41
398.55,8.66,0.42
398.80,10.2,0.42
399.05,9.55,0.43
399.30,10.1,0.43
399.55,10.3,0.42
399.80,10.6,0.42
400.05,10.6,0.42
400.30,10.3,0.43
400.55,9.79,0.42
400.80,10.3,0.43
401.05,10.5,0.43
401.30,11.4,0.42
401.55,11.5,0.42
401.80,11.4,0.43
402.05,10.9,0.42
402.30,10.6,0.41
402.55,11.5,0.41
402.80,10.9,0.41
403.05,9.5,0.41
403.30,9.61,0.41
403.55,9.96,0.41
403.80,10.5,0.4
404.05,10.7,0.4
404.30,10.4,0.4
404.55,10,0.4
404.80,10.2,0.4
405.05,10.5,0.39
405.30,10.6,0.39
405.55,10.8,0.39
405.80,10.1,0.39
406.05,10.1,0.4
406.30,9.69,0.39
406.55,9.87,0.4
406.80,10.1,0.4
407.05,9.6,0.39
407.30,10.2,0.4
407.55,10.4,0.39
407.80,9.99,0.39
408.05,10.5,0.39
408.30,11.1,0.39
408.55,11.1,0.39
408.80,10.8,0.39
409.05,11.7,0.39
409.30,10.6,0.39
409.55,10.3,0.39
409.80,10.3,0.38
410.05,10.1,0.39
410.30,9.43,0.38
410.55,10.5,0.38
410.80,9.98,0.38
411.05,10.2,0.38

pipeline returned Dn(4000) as 1.98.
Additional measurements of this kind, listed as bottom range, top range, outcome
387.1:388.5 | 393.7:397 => 1.15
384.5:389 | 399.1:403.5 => 2.21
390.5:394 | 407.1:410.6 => 1.98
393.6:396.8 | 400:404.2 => 1.85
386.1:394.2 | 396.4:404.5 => 1.71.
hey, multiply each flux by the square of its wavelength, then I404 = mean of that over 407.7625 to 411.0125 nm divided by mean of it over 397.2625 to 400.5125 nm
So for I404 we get 1.20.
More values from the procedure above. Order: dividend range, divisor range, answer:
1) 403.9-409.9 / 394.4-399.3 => 1.57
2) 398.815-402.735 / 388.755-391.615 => 1.64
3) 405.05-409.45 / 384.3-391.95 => 1.98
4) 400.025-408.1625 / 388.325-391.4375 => 1.68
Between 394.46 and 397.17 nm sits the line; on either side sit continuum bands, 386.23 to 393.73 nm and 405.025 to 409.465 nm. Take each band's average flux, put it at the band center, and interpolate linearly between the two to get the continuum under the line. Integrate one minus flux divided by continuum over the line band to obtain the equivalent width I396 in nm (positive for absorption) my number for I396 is 0.50 nm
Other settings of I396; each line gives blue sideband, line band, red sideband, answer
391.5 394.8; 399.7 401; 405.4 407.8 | -0.40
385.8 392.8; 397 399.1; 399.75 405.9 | 0.28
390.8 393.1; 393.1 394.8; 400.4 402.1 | 0.63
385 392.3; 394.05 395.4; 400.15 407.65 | 0.18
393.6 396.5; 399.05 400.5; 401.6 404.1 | -0.24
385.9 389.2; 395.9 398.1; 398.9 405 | 0.83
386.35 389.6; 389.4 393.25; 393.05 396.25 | -0.48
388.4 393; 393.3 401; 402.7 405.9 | 0.99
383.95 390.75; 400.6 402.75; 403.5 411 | -0.48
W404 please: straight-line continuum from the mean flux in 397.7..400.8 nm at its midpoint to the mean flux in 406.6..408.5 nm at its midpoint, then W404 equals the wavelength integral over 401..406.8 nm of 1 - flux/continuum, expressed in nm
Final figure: -0.26 nm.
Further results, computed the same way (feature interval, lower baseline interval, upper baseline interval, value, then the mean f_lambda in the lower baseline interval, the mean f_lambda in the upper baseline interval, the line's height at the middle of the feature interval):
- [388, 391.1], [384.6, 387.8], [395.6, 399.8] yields -0.399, 4.93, 7.3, 5.62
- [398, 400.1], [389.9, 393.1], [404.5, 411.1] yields -0.382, 6.52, 10.3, 8.28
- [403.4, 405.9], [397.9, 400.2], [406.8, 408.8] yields -0.045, 9.78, 10.4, 10.2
